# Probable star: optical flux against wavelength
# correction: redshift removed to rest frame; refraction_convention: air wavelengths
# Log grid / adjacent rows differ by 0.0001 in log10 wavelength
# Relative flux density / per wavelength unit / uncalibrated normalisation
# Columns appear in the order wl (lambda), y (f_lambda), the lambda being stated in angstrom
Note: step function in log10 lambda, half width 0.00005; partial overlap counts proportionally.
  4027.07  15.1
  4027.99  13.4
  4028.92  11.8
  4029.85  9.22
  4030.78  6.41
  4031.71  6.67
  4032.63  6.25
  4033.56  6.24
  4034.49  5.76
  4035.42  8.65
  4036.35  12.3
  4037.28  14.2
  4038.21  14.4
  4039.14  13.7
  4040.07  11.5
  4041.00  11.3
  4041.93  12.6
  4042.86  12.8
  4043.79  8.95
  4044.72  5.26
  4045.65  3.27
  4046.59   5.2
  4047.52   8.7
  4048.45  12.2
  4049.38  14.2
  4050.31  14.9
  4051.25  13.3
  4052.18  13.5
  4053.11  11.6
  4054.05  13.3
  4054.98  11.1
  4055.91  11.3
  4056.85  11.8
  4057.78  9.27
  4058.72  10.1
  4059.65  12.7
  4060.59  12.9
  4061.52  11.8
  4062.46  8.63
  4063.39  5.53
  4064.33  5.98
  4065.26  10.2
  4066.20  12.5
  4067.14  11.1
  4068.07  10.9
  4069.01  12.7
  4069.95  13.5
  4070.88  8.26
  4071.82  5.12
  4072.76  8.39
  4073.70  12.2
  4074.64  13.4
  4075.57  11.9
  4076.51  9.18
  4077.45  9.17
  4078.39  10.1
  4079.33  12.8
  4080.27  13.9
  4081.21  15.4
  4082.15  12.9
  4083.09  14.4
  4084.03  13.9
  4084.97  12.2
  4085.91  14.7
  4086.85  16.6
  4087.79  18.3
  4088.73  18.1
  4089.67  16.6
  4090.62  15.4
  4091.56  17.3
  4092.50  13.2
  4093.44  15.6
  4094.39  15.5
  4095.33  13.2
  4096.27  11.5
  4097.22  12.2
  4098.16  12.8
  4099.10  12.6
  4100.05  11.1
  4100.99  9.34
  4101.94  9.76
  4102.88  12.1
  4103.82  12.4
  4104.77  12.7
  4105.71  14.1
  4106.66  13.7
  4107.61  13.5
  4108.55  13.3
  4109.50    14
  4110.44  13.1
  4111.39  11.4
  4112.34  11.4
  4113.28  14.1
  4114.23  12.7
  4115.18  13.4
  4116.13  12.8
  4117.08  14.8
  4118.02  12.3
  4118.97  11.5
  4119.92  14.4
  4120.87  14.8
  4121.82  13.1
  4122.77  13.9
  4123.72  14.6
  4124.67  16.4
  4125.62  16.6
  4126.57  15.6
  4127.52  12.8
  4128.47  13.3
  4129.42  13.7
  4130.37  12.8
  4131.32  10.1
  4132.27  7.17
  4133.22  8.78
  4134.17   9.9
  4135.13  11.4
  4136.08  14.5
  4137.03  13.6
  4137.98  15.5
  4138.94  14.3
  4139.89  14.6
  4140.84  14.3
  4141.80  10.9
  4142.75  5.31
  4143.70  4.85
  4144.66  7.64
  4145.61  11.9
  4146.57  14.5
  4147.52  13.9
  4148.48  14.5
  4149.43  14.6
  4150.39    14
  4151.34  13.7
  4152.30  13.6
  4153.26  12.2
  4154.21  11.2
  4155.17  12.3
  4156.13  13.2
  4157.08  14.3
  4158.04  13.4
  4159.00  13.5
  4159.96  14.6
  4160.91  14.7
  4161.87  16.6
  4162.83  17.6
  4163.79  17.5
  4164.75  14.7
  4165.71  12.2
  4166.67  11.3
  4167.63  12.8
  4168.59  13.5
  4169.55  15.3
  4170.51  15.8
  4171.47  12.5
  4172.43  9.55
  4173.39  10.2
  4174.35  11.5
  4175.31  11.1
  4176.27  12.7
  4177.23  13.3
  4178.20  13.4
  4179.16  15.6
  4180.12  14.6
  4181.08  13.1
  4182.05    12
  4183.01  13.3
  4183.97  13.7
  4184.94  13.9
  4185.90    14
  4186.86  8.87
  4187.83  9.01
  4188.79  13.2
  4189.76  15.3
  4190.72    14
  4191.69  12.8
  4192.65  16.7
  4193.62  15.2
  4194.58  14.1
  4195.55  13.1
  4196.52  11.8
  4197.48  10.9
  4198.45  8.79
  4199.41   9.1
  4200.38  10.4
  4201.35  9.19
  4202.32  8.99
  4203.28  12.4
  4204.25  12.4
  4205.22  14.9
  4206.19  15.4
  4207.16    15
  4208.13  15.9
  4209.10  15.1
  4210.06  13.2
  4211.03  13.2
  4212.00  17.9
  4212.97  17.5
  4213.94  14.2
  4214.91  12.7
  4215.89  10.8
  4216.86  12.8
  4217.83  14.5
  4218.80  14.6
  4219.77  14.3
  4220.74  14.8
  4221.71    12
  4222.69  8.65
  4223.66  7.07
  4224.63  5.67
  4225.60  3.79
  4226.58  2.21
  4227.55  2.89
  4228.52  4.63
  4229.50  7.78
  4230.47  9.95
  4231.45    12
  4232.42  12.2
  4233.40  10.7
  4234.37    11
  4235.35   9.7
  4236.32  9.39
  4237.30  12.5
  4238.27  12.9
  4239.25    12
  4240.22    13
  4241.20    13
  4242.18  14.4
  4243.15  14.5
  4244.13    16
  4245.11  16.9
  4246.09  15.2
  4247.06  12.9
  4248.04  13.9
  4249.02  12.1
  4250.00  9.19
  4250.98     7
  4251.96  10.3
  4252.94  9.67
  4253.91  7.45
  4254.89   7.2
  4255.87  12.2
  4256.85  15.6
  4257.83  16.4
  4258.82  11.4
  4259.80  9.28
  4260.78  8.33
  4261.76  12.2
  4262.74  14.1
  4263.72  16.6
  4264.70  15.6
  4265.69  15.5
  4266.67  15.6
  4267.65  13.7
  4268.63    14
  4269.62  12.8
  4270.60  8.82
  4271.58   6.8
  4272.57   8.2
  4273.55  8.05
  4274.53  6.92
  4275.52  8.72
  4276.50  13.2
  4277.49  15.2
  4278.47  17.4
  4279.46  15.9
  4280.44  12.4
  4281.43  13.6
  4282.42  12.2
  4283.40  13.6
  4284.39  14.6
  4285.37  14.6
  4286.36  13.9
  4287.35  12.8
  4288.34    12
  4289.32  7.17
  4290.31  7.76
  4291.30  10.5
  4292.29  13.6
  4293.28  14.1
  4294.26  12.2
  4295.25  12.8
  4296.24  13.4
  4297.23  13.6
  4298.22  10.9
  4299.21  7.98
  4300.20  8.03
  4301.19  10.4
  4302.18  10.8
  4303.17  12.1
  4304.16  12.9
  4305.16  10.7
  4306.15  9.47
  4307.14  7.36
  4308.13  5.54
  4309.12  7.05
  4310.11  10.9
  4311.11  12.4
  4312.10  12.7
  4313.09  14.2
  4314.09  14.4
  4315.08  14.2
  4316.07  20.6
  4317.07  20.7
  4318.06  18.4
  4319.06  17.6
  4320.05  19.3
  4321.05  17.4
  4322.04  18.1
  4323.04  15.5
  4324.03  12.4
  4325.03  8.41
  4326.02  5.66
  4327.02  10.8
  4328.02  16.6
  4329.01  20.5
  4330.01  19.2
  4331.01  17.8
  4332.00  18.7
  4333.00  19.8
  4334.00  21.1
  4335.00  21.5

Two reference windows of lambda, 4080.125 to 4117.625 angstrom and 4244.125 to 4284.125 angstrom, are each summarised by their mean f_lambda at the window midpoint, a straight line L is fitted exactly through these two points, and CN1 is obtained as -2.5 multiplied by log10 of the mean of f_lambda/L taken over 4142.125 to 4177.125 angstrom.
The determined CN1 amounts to 0.02 mag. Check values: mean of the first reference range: 13.6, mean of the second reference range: 12.2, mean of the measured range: 12.9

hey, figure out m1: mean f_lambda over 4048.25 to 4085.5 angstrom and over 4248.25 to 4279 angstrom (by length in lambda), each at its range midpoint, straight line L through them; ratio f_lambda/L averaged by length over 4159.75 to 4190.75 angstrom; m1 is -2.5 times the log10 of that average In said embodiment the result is -0.16 mag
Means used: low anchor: 11.5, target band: 13.4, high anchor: 11.6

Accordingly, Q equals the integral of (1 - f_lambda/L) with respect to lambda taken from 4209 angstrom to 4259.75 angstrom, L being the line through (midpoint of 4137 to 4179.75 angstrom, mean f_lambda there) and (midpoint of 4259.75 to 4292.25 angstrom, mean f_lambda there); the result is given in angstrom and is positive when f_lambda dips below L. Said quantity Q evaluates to 4.2 angstrom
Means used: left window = 13.1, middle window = 11.5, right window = 12.2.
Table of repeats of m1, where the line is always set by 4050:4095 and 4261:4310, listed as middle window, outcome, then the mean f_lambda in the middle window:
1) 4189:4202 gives -0.03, 12.4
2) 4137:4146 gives 0.09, 11.2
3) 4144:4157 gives -0.06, 12.8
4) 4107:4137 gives -0.07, 13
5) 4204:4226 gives -0.08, 12.9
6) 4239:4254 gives -0.06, 12.5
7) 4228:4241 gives 0.12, 10.6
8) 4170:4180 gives -0.05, 12.7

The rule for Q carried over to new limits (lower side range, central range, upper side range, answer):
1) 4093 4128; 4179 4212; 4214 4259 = -3.3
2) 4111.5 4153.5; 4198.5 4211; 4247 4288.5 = -0.1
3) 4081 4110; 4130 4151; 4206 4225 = 2.8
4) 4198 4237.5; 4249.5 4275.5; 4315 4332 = 4.1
